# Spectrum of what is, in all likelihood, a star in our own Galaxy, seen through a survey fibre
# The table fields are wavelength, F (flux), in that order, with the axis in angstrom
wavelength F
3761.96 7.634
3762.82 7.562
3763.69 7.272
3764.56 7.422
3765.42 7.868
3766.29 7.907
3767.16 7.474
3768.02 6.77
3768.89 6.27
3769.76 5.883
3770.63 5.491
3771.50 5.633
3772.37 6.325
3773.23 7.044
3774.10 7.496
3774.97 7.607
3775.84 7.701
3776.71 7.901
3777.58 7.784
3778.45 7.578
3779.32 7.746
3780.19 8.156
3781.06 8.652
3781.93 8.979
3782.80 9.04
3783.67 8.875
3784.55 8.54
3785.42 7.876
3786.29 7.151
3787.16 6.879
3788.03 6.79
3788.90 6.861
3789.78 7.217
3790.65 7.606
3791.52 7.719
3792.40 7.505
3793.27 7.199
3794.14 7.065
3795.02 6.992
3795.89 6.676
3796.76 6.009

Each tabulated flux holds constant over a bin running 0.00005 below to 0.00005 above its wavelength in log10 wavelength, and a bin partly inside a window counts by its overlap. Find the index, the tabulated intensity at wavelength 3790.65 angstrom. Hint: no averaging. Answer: 7.606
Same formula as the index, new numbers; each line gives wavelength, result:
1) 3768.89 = 6.27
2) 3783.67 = 8.875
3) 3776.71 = 7.901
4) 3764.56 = 7.422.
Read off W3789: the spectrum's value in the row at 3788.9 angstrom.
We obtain 6.861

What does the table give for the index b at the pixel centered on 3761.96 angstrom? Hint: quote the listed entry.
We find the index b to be 7.634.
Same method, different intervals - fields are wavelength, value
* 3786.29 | 7.151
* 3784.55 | 8.54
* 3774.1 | 7.496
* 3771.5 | 5.633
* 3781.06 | 8.652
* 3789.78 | 7.217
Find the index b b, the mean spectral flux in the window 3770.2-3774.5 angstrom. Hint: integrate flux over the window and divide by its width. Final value 6.4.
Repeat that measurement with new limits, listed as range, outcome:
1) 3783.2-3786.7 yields 8.12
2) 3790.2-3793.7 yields 7.51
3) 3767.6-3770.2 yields 6.29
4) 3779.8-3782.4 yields 8.62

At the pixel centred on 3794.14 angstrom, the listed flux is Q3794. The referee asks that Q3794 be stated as 7.065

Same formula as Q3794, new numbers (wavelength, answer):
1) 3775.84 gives 7.701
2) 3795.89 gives 6.676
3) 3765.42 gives 7.868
